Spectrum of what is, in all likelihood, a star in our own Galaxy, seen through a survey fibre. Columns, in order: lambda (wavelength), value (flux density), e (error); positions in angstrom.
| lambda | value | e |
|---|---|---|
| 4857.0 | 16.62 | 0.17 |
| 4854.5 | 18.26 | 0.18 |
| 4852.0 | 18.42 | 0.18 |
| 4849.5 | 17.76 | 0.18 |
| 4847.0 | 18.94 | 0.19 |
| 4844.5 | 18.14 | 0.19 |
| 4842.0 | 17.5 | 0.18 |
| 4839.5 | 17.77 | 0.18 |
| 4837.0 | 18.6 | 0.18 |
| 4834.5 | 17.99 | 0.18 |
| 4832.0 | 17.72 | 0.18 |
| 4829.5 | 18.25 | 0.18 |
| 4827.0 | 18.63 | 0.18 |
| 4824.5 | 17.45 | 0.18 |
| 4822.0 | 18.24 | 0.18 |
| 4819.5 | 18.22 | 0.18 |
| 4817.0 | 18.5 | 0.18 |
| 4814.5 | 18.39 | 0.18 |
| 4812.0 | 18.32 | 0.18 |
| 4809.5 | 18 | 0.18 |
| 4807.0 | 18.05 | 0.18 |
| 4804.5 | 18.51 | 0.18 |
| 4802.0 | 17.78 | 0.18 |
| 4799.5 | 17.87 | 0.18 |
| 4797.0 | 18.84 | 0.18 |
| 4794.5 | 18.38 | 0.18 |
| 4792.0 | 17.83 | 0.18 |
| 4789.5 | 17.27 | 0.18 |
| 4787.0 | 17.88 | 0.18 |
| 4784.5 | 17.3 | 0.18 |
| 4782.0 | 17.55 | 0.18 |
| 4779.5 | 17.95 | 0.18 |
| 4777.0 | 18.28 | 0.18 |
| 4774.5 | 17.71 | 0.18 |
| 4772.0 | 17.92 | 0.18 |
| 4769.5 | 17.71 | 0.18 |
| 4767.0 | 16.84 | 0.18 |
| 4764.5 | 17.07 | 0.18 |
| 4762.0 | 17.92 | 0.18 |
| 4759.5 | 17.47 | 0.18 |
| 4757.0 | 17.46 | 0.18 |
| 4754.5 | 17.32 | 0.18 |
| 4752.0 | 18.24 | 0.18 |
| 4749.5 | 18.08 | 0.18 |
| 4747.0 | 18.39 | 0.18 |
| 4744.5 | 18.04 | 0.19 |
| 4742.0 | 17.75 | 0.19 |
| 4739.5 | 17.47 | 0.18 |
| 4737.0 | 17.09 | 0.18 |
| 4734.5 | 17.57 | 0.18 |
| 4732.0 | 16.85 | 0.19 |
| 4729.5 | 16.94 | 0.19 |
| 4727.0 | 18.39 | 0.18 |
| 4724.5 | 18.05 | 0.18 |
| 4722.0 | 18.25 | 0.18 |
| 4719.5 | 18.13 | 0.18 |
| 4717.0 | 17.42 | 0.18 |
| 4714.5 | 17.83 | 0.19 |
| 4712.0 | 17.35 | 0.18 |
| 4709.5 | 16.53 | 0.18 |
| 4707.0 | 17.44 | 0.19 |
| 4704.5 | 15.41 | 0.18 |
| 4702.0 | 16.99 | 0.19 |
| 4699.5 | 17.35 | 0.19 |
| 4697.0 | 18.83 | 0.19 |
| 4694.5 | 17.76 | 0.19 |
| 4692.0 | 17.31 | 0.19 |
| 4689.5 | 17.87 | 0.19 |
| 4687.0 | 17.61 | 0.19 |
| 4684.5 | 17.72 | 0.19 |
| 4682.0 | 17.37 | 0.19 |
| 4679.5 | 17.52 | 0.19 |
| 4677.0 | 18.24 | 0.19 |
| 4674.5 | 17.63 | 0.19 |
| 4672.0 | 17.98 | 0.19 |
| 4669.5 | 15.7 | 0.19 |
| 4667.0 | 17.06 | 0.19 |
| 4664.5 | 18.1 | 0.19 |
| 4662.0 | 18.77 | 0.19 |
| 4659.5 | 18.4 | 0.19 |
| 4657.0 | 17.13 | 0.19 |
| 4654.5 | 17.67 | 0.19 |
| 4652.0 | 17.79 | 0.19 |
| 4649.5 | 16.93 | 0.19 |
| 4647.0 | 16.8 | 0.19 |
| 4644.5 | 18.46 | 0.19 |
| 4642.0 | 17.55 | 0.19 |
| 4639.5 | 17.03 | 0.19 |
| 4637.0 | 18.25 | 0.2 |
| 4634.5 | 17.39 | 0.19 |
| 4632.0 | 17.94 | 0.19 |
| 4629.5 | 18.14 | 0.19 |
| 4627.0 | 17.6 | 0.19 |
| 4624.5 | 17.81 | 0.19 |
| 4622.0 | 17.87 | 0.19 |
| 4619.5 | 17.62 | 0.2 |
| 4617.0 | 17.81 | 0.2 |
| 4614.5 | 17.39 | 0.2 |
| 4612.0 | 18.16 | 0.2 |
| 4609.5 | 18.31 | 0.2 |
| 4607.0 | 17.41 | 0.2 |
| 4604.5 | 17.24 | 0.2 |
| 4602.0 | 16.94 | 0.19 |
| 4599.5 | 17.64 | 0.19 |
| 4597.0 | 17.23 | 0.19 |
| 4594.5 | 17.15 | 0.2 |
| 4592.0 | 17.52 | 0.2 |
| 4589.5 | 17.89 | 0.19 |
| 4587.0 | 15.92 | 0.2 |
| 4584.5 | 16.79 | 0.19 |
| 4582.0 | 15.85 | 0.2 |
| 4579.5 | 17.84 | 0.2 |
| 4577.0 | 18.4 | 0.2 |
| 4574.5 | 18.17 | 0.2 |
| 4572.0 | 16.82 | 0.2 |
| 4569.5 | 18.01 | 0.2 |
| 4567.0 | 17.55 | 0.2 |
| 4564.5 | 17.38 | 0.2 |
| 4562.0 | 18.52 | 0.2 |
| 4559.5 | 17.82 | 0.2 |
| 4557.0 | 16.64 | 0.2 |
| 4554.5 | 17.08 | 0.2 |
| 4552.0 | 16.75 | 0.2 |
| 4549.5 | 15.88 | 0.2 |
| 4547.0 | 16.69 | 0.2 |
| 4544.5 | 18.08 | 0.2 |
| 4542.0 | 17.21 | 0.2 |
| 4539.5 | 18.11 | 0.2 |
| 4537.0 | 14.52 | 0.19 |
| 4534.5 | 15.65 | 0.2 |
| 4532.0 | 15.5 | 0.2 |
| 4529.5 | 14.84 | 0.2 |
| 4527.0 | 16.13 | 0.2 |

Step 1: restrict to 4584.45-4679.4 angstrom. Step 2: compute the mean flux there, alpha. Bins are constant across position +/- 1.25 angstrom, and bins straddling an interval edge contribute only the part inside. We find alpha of 17.6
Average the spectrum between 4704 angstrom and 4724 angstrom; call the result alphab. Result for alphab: 17.4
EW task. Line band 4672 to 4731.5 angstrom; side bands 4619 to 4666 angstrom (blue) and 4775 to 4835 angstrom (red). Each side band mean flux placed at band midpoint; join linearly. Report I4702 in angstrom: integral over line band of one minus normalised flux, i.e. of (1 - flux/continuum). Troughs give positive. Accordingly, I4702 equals 1.0 angstrom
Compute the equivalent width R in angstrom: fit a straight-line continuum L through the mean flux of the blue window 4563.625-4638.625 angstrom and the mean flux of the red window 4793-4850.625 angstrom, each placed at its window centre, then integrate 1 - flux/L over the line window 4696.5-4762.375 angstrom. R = 1.3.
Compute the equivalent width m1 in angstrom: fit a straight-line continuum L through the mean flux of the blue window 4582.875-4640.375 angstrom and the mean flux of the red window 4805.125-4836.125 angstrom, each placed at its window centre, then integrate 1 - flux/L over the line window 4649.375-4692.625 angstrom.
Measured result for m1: 0.2 angstrom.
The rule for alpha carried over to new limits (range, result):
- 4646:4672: 17.5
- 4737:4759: 17.8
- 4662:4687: 17.6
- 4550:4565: 17.3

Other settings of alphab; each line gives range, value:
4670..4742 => 17.5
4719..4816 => 17.8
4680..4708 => 17.4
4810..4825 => 18.2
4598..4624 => 17.6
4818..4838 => 18.1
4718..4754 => 17.8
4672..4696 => 17.7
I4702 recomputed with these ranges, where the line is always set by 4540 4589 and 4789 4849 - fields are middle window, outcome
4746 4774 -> 0.4 angstrom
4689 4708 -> 0.4 angstrom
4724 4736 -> 0.2 angstrom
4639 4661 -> 0.0 angstrom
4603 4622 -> -0.3 angstrom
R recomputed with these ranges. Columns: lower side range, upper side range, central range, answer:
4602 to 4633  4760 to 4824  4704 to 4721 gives 0.56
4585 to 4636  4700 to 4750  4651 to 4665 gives -0.36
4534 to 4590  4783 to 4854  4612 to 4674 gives -0.77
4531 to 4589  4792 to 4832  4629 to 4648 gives -0.33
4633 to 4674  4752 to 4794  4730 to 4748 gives 0.05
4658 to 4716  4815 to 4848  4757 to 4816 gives 0.31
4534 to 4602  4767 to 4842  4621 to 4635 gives -0.35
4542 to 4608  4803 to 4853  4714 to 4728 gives -0.18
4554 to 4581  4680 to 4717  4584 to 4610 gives 0.50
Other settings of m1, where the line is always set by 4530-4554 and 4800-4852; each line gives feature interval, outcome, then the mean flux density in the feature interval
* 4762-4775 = 0.2 angstrom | 17.5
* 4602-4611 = -0.4 angstrom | 17.6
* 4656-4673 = -0.4 angstrom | 17.6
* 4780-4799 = 0.1 angstrom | 17.9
